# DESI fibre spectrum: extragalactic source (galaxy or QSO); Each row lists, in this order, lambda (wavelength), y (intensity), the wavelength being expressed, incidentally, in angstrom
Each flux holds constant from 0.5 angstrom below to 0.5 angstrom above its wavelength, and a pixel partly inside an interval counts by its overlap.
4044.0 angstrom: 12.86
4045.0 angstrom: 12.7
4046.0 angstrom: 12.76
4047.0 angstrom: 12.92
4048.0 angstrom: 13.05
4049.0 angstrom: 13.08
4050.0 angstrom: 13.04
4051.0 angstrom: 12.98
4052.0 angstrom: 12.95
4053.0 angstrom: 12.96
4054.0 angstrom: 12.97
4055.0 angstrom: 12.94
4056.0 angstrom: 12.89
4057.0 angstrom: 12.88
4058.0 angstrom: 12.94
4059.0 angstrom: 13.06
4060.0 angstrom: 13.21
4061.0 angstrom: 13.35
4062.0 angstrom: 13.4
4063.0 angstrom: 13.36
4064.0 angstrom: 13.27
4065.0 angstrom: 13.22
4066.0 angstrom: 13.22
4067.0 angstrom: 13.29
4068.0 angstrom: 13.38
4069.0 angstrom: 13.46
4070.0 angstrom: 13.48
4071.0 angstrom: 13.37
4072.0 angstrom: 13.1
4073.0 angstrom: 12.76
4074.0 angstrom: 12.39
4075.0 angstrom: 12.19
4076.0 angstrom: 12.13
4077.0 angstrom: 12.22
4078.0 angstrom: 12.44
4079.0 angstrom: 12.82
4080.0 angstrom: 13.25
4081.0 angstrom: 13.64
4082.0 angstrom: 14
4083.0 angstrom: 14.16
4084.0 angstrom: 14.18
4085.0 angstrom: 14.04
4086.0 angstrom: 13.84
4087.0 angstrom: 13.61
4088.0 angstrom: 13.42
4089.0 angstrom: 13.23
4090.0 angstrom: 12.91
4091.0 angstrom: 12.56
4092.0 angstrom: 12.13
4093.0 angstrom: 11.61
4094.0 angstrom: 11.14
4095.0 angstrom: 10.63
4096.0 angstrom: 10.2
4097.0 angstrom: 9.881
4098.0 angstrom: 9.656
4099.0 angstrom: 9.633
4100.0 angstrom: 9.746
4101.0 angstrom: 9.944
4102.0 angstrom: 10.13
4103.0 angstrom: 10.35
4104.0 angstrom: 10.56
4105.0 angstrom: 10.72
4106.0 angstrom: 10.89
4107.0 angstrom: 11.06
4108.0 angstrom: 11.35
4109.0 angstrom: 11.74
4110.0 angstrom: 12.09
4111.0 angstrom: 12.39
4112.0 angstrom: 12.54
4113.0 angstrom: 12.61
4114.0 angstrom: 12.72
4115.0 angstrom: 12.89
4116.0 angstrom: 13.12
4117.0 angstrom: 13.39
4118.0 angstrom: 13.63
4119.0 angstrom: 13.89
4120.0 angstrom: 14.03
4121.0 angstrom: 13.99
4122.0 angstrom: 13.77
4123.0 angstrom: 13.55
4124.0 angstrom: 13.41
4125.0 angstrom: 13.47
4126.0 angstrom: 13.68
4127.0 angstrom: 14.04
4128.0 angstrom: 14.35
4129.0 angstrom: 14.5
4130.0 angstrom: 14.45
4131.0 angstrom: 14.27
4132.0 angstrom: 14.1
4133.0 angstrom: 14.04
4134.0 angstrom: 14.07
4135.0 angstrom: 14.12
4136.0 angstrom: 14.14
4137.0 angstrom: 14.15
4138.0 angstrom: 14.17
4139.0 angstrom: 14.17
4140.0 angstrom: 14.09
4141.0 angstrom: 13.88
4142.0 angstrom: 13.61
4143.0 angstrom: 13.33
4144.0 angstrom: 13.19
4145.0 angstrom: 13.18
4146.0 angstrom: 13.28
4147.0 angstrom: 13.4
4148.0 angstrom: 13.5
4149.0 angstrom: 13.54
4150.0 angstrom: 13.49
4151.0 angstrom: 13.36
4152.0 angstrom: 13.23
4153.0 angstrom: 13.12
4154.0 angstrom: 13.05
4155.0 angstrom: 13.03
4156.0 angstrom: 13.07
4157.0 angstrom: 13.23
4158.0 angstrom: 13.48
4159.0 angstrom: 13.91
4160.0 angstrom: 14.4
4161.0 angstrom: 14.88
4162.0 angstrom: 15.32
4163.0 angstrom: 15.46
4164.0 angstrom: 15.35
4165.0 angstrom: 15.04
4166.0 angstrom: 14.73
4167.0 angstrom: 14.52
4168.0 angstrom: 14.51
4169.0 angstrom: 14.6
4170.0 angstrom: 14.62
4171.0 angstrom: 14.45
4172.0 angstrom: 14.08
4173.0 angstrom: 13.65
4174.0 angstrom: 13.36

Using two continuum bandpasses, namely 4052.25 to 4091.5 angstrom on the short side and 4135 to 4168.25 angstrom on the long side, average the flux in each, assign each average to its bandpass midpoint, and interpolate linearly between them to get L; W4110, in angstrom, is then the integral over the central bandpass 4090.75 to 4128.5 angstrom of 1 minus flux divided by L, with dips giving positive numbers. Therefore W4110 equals 4.2 angstrom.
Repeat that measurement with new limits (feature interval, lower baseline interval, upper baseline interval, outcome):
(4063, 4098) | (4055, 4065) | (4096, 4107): -3.3 angstrom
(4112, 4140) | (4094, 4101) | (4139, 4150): -3.8 angstrom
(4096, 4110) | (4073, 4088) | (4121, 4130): 3.2 angstrom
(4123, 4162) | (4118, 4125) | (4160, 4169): 1.5 angstrom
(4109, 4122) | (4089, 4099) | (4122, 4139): -0.2 angstrom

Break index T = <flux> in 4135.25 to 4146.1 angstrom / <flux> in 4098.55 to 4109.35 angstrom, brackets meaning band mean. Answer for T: 1.3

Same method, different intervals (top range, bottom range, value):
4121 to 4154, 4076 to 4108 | 1.16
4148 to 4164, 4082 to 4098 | 1.11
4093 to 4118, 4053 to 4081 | 0.87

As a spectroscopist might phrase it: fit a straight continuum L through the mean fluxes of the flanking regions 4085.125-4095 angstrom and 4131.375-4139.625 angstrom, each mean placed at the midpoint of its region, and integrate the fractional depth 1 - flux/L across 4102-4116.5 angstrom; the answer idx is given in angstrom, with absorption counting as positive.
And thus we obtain 1.7 angstrom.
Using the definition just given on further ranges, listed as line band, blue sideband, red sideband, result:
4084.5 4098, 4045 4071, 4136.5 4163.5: 1.2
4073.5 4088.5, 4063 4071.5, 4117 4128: 0.2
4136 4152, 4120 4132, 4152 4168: 0.5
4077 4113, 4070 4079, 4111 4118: 2.4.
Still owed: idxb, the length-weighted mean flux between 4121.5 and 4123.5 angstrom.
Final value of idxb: 13.7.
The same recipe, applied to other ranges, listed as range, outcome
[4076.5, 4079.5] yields 12.5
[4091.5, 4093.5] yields 11.9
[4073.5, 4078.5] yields 12.3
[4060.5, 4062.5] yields 13.4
